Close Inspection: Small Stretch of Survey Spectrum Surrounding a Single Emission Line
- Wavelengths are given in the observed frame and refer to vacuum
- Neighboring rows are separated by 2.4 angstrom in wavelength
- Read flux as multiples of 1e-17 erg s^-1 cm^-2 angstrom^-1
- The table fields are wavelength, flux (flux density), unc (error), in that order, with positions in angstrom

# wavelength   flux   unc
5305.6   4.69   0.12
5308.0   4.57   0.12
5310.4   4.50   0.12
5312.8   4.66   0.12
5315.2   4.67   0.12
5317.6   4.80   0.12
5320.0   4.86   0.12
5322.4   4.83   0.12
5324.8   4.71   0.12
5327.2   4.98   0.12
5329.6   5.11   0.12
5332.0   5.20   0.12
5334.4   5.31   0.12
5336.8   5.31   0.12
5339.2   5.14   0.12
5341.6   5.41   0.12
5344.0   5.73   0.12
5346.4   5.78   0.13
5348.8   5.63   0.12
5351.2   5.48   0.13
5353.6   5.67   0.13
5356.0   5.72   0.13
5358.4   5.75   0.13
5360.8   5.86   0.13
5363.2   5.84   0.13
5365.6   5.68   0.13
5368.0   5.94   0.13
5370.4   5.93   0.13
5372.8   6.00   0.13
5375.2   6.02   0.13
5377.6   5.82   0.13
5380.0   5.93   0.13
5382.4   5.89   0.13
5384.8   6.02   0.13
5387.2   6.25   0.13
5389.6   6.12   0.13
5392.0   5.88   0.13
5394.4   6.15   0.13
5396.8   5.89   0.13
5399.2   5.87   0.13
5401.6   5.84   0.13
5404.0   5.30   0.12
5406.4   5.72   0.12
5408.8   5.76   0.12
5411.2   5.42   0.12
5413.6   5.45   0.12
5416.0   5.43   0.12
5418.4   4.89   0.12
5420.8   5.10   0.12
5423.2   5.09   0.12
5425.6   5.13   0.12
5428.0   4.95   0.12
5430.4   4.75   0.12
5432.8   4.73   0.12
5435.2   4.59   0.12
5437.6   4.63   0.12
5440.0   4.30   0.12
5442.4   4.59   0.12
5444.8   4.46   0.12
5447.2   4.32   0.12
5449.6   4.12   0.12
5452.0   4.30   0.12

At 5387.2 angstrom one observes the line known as C III]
